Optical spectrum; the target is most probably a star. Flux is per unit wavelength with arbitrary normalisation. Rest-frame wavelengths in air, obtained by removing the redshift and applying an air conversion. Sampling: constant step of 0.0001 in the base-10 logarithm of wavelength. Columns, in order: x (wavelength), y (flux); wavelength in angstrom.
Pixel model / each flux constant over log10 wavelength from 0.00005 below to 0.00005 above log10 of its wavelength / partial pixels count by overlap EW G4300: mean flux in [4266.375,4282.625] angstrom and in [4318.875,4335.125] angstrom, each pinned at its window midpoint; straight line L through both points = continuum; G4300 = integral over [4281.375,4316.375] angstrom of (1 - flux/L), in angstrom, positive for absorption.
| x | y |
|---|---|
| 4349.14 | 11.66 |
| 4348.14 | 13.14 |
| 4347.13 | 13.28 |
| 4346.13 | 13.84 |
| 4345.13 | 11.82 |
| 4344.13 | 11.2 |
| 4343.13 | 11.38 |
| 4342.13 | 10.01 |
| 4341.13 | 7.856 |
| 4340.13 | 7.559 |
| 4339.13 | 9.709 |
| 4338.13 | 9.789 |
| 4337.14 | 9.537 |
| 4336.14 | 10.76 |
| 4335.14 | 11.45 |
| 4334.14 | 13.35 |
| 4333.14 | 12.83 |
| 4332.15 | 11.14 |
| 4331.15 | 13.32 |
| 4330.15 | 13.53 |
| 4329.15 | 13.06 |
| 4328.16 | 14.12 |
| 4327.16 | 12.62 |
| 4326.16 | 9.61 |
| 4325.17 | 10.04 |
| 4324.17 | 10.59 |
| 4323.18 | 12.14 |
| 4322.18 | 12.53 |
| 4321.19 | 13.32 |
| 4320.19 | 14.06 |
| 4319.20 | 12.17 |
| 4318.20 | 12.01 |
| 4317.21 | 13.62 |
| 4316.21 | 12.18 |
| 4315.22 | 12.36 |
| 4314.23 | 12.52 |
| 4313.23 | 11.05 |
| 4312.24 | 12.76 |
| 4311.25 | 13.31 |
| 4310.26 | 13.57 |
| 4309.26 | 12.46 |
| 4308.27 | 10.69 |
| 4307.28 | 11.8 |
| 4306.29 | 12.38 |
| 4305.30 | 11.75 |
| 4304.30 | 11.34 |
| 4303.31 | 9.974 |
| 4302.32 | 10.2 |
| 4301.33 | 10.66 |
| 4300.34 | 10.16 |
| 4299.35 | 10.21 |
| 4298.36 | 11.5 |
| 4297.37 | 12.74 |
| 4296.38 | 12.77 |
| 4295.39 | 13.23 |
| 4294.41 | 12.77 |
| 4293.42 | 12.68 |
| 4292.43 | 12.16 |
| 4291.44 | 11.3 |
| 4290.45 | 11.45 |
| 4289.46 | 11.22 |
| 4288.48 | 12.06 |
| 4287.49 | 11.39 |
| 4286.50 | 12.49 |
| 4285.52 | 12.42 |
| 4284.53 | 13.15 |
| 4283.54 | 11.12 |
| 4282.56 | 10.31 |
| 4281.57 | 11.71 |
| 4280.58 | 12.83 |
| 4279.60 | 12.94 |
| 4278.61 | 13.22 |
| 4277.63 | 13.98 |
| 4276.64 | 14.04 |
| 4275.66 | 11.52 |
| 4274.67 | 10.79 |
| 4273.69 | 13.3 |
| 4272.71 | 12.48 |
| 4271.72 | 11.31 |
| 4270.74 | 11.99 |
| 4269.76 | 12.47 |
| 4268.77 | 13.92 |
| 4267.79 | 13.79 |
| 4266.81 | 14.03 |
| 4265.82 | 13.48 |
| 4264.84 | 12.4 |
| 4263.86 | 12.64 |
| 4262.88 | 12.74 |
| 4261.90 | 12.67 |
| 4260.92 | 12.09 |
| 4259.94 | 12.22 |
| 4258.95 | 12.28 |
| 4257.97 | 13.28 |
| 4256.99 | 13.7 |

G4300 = 1.99 angstrom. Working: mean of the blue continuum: 12.7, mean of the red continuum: 12.4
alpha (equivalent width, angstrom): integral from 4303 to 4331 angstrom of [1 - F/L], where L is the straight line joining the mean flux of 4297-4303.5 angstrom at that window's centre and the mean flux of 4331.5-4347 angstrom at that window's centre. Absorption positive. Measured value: -3.6 angstrom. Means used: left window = 10.8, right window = 10.9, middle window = 12.2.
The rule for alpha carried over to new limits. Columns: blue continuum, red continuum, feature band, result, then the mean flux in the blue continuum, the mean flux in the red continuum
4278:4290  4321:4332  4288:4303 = 0.6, 12.1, 12.2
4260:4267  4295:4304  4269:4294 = -0.4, 12.8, 11.3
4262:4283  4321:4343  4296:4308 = 0.7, 12.7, 11.3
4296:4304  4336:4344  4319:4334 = -3.4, 11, 9.6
